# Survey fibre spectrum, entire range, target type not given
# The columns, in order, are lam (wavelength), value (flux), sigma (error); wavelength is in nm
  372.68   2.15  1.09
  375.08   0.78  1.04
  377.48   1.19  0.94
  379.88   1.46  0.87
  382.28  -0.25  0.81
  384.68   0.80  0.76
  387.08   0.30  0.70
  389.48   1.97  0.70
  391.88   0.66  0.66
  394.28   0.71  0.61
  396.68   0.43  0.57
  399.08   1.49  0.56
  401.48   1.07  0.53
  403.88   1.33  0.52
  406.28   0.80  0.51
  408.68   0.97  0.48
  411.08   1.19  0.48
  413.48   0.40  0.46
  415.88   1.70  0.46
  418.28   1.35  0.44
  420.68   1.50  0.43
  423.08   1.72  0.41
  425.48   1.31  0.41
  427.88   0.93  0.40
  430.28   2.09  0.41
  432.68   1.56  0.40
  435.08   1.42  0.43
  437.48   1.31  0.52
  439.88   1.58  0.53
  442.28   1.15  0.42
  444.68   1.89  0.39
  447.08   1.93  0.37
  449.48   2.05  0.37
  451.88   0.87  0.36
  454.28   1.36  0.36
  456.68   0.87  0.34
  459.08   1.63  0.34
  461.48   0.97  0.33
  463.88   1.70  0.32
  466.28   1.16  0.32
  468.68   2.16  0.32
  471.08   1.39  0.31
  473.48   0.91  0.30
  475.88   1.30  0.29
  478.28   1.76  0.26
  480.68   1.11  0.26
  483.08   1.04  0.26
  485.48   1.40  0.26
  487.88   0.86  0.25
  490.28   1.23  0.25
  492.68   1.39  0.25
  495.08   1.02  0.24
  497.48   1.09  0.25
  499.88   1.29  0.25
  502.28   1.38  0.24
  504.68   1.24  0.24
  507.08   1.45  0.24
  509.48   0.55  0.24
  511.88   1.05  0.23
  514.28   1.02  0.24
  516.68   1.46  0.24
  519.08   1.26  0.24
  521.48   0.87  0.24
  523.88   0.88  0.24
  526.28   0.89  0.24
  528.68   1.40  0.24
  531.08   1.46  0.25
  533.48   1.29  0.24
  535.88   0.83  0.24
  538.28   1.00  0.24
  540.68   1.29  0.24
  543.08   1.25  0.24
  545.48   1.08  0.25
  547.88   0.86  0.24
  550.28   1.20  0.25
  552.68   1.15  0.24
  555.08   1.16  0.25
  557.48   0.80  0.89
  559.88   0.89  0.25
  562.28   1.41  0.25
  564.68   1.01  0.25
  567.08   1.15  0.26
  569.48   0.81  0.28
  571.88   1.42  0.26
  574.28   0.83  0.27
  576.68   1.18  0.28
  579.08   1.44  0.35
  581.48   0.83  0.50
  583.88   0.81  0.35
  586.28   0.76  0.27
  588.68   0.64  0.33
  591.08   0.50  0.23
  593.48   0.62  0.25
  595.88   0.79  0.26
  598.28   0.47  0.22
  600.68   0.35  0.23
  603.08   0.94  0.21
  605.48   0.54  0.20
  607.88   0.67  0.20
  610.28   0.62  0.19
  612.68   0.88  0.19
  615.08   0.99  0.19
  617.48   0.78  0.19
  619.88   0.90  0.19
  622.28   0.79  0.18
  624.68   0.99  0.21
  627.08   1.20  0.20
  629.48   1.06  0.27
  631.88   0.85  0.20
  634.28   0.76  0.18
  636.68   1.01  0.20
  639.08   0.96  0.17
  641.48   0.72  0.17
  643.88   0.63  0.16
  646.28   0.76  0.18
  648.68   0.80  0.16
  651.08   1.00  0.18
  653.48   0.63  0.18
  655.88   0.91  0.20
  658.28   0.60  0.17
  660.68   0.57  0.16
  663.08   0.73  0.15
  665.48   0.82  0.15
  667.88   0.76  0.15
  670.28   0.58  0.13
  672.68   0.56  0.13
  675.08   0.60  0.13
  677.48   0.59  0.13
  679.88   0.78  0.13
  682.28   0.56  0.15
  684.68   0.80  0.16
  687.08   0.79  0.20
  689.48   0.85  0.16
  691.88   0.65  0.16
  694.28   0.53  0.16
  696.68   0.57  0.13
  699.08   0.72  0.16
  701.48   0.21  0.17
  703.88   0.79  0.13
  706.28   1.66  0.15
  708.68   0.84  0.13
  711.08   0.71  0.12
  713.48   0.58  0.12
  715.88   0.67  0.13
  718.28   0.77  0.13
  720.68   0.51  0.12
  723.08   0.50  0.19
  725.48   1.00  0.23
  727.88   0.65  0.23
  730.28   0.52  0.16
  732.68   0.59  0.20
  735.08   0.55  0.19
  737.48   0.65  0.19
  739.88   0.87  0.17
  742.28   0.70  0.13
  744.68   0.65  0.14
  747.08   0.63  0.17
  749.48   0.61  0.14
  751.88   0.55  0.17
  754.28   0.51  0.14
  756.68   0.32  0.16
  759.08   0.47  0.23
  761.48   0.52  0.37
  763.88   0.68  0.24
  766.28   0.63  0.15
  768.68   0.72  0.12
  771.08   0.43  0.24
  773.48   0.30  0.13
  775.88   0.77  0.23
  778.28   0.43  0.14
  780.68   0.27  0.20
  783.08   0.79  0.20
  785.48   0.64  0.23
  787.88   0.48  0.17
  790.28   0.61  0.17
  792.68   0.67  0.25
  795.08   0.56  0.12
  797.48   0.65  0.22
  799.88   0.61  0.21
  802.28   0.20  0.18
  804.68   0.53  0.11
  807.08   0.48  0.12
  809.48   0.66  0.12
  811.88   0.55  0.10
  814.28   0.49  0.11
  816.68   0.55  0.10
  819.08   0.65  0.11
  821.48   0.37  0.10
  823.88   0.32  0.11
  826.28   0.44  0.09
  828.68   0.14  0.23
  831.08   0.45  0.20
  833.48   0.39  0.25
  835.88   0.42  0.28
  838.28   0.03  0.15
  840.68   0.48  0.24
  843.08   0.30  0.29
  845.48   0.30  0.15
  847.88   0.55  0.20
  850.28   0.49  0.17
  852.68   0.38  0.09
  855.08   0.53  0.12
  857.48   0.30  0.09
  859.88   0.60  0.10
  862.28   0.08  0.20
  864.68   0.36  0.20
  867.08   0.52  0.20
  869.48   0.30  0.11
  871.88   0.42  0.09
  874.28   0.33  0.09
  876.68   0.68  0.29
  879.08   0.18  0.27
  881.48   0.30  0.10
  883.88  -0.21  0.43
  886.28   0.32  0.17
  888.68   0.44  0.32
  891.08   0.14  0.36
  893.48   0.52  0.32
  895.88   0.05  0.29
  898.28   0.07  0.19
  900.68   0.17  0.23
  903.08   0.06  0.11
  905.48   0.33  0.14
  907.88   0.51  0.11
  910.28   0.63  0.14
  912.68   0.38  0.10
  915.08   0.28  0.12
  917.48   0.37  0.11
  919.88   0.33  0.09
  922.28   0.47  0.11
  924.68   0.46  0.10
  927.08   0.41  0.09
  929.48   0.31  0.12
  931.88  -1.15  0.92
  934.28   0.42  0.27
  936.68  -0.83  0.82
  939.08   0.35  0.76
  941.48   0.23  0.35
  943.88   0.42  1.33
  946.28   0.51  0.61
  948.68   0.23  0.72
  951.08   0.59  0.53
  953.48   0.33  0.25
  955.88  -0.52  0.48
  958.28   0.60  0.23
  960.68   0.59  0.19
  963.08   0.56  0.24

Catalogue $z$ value 0.077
